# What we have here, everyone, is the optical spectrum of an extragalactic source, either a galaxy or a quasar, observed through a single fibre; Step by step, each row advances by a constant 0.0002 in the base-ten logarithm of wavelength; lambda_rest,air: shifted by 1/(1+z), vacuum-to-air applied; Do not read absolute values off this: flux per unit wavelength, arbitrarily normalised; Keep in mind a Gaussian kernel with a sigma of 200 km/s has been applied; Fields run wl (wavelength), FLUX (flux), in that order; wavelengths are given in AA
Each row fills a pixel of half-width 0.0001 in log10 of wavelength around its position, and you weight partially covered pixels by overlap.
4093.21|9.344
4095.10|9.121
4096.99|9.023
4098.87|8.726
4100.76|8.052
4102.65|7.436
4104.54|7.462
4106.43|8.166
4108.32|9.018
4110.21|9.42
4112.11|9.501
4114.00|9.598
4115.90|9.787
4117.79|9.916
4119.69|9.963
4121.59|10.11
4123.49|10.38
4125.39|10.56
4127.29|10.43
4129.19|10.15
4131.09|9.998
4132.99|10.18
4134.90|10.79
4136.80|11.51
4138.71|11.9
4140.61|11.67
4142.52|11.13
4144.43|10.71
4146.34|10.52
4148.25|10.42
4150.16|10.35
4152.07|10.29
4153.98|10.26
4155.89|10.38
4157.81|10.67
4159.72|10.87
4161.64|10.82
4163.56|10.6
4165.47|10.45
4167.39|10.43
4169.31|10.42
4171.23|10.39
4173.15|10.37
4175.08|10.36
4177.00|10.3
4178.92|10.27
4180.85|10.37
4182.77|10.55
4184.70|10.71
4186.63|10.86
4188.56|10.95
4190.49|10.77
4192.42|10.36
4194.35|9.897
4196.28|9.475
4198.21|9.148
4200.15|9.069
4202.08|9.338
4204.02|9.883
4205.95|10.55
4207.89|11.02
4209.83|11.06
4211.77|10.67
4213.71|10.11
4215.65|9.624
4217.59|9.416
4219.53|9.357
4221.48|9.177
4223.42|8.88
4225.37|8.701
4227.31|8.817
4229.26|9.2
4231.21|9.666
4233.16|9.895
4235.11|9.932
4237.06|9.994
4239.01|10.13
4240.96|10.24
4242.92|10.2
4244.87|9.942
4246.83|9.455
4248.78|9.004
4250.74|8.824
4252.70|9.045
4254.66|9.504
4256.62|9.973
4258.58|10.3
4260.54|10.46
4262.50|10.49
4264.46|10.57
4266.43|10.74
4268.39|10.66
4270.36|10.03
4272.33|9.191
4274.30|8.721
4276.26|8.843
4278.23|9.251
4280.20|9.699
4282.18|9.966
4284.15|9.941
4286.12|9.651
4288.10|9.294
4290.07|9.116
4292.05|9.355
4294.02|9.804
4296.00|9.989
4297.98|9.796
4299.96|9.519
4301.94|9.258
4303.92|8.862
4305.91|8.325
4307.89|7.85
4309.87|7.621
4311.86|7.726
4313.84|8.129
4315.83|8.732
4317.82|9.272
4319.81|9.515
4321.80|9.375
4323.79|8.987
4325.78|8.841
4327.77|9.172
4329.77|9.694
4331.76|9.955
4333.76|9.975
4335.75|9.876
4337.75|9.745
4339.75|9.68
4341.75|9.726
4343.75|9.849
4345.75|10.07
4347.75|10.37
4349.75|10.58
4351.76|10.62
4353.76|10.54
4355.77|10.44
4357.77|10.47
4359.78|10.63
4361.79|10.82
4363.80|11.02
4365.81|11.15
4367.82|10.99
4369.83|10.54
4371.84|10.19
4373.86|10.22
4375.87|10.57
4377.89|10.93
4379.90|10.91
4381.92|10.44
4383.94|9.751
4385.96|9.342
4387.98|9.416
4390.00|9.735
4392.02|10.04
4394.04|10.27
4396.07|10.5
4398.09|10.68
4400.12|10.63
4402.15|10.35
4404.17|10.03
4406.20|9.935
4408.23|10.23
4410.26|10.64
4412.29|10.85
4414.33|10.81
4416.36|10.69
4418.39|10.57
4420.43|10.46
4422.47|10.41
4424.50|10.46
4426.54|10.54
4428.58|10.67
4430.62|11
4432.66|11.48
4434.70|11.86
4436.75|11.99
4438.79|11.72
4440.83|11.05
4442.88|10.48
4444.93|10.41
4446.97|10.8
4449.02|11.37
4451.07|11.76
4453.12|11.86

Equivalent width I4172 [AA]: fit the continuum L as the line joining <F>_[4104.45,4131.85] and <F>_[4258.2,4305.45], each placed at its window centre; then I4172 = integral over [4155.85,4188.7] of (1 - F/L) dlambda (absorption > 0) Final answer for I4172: -2.84 AA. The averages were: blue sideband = 9.7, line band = 10.5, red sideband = 9.71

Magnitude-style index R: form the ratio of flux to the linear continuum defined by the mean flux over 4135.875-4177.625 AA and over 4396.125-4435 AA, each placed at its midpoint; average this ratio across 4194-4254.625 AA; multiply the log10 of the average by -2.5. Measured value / 0.107 mag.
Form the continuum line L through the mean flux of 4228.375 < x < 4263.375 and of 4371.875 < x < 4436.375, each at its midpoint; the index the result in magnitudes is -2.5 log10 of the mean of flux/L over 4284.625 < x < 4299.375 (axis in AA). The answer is 0.05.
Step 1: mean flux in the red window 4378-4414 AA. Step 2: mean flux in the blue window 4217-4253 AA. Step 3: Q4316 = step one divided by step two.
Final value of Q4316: 1.08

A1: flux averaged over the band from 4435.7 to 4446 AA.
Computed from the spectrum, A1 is 11.1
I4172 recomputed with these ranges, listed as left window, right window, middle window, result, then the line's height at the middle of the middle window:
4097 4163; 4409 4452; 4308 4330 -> 3.84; 10.6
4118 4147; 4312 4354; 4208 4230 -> 1.27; 10.2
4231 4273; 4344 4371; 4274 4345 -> 7.17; 10.3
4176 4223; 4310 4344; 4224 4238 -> 0.64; 9.9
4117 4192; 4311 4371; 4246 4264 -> 0.88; 10.2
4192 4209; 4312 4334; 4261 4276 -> -0.86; 9.47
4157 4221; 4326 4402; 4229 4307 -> 4.45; 10.3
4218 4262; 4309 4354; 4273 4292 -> 0.30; 9.53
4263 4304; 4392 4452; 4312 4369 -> 1.21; 10.1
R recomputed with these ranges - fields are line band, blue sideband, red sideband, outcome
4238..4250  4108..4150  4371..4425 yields 0.06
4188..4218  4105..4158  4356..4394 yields 0.02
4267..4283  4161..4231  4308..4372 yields 0.04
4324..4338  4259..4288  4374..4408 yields 0.05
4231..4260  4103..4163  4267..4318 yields -0.03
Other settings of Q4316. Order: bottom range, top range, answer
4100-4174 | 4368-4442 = 1.04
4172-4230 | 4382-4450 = 1.06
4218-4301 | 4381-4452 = 1.10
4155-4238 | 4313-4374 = 0.99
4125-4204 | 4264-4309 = 0.91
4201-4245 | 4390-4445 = 1.09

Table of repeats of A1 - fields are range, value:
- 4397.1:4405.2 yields 10.4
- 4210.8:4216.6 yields 10.1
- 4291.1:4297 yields 9.72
